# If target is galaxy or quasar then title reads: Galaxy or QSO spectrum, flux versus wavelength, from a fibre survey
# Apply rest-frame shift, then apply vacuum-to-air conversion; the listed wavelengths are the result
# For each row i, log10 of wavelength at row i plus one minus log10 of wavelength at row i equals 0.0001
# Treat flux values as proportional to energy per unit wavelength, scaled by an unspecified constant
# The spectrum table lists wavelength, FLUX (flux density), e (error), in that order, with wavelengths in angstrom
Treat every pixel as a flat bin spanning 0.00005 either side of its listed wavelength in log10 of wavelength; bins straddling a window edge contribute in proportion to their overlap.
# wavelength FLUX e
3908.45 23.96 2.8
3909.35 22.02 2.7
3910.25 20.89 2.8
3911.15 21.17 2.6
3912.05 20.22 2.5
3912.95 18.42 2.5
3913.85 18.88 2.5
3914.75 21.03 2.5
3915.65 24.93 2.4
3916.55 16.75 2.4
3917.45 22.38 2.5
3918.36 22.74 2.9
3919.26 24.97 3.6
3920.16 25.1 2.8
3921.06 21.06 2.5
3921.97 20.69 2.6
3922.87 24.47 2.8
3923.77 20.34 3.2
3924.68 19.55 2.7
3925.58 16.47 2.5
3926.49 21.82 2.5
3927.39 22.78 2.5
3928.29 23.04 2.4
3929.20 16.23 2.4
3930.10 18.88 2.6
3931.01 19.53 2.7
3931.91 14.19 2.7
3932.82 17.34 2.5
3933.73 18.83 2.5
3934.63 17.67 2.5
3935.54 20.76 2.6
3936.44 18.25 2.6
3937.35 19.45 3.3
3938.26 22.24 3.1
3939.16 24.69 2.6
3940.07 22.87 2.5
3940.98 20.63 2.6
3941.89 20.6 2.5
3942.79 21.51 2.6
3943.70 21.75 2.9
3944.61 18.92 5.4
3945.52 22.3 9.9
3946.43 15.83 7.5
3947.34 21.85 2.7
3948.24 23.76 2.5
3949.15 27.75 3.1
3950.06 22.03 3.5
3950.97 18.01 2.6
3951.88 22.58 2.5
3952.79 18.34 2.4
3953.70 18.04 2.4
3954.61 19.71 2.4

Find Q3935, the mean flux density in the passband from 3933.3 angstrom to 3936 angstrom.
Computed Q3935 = 19.1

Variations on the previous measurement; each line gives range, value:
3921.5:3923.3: 22.5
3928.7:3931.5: 18.2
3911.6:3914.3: 19.2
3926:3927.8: 22.2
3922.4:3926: 20.3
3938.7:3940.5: 23.8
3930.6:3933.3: 17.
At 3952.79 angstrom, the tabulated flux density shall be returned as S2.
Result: 18.34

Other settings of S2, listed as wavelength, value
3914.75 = 21.03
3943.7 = 21.75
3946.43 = 15.83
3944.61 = 18.92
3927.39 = 22.78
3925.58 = 16.47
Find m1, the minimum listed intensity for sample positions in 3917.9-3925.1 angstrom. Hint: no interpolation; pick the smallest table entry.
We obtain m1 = 19.55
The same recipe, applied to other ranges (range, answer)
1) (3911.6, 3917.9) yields 16.75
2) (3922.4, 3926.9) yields 16.47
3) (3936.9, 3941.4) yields 19.45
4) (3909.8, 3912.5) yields 20.22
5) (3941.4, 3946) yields 18.92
